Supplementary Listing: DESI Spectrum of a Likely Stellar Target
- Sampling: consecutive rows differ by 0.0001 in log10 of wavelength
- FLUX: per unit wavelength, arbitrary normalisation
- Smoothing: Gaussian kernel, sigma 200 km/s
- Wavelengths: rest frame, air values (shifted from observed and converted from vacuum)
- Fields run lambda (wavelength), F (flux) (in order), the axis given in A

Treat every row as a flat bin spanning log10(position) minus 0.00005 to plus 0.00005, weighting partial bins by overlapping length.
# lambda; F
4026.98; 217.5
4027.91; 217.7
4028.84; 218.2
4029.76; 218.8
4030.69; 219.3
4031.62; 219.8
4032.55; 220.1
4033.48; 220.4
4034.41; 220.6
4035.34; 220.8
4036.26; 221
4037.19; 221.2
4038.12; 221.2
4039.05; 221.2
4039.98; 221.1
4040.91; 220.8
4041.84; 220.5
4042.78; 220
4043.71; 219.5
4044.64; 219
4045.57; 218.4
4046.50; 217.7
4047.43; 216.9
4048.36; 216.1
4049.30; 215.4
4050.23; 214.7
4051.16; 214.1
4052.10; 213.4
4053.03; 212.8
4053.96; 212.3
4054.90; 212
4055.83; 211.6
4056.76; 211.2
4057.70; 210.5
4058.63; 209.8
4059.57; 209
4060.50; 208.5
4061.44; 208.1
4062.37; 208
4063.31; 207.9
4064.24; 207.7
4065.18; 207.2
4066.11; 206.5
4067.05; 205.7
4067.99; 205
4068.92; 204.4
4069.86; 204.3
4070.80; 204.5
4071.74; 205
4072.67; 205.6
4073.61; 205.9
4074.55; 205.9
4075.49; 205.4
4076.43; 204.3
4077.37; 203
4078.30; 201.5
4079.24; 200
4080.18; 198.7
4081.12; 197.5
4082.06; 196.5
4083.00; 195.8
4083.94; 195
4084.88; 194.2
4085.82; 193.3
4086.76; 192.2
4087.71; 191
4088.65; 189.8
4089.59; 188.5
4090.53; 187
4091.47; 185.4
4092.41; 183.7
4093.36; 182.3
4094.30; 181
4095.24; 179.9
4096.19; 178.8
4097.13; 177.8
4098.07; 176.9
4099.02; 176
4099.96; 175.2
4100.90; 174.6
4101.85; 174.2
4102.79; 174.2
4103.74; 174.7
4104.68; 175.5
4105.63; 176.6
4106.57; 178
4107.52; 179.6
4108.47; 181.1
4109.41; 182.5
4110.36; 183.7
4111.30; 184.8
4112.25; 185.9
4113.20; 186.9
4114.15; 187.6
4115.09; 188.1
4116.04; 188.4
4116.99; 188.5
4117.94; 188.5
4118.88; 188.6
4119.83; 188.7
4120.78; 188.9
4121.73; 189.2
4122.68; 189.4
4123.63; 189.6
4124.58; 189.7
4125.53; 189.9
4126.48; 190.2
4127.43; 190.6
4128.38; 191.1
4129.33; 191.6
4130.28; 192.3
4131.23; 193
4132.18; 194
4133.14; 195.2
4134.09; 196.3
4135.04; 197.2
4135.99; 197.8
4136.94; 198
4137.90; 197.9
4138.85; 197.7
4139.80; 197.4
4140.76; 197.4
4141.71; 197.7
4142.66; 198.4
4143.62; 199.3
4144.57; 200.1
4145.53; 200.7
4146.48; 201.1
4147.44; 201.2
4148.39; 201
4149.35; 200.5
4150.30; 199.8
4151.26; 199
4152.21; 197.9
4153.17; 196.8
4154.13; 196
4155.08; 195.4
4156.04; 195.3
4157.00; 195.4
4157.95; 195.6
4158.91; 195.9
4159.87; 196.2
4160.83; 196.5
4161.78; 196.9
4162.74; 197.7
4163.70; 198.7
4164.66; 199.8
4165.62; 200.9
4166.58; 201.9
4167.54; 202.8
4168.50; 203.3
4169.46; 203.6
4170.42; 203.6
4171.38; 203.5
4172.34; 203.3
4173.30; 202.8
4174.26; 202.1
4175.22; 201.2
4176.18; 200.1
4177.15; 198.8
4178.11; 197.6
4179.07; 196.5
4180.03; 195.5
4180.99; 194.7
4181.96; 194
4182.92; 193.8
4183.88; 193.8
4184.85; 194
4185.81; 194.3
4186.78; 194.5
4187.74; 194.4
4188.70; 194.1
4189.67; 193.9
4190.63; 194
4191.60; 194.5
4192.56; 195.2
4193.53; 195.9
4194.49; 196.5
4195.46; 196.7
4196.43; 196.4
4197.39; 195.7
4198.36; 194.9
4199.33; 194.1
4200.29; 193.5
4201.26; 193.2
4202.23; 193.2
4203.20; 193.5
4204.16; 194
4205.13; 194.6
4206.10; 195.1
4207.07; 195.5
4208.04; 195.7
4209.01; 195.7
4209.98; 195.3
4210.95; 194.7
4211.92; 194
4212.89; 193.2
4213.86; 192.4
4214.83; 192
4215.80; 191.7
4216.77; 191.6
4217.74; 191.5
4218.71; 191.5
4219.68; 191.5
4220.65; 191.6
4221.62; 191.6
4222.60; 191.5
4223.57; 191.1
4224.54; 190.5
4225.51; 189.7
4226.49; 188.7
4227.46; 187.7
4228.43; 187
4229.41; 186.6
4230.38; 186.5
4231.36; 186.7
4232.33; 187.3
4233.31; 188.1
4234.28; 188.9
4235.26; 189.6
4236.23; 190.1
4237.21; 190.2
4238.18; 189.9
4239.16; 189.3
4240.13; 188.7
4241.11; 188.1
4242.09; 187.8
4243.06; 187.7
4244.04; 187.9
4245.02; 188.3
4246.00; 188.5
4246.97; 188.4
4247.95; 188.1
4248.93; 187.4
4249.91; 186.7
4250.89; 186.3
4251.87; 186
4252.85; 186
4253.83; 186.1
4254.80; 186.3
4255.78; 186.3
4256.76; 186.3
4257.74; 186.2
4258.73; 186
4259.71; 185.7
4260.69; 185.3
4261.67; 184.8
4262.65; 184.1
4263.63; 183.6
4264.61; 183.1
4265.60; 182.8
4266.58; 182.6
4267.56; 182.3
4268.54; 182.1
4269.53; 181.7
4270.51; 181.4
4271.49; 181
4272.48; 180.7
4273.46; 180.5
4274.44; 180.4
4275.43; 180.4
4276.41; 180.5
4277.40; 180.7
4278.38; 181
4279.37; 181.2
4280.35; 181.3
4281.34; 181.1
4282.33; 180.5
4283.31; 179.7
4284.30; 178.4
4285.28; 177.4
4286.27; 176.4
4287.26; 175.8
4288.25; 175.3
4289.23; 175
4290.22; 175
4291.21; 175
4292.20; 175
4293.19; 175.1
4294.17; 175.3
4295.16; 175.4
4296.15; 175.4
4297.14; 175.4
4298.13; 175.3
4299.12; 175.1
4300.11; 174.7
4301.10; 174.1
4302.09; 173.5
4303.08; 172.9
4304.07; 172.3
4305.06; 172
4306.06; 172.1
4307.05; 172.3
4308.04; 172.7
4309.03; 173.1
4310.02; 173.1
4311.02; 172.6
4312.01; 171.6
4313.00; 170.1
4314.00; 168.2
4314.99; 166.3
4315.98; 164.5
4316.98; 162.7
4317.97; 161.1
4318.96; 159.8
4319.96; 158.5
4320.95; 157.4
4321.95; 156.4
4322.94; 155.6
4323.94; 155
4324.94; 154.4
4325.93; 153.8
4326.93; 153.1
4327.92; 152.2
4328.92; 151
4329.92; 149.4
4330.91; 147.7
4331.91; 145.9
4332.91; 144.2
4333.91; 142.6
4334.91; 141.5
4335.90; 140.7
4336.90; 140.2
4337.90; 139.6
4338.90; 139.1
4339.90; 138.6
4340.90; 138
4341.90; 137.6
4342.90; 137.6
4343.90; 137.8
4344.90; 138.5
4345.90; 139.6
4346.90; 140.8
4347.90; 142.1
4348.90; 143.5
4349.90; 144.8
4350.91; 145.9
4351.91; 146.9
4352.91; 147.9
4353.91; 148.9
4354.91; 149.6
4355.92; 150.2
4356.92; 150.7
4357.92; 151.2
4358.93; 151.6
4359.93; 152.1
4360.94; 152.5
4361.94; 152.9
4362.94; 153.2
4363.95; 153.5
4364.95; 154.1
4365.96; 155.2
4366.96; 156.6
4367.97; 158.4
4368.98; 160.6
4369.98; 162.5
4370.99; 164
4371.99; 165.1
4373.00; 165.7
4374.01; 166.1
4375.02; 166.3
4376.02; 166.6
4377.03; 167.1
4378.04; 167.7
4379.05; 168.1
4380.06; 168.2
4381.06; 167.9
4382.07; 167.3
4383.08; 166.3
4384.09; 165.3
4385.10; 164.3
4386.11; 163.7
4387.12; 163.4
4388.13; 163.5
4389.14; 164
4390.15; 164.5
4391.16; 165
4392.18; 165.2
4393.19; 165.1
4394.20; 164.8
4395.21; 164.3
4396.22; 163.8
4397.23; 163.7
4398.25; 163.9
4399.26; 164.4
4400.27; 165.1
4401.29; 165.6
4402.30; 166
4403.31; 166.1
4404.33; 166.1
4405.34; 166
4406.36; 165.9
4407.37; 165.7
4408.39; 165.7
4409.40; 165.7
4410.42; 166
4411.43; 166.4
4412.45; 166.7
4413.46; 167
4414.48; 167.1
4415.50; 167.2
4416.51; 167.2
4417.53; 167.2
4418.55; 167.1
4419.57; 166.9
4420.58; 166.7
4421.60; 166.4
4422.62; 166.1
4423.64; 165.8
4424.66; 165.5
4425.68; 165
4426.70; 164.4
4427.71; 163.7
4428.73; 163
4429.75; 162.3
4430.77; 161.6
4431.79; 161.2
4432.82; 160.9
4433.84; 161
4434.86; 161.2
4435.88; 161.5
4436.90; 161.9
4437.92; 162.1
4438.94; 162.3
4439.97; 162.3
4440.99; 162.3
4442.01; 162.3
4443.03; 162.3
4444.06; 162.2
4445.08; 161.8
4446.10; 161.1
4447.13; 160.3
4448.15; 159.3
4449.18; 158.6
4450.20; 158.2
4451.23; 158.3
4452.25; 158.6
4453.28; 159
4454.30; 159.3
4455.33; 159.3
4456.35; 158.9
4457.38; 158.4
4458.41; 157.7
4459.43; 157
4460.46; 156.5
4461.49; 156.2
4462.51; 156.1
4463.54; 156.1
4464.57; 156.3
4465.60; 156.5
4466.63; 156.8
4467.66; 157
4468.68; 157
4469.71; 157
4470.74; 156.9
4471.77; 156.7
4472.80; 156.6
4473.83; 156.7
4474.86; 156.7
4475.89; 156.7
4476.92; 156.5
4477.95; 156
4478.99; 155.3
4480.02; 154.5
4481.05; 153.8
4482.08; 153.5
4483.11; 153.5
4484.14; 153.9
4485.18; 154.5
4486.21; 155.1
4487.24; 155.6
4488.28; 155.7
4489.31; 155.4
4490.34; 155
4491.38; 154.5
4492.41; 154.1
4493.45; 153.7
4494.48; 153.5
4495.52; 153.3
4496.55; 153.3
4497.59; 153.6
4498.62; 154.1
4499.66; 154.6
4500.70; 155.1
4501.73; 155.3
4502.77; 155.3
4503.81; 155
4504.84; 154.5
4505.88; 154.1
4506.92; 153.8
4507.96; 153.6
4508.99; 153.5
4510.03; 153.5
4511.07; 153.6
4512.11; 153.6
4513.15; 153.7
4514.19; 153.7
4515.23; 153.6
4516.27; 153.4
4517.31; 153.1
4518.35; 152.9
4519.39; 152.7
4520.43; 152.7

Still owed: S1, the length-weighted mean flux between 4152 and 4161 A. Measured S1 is 196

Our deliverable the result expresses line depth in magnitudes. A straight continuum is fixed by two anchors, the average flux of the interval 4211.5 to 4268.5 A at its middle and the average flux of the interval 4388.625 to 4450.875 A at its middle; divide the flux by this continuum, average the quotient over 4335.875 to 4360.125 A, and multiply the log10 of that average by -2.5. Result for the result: 0.21 mag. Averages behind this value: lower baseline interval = 188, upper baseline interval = 164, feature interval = 144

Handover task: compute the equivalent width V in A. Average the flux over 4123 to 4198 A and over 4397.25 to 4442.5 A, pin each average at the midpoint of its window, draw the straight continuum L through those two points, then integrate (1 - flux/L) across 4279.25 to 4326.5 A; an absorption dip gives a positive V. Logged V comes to 2.2 A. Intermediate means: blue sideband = 197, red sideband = 165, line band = 171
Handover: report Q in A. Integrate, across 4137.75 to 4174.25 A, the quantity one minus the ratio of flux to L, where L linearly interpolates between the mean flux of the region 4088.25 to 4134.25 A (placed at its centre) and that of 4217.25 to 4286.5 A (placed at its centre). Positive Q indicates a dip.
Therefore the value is -2.8 A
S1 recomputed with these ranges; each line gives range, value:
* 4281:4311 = 175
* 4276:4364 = 160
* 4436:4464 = 160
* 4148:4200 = 198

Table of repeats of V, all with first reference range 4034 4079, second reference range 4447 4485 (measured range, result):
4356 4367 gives 1.2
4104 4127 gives 2.1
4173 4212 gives -0.4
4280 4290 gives 0.2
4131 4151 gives 0.2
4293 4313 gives 0.6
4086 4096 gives 1.0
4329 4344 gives 2.8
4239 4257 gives -0.1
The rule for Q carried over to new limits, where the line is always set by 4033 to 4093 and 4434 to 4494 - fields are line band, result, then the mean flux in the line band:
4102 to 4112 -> 1.1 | 179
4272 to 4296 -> 0.2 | 178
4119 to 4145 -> 0.6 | 194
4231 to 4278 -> -0.5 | 186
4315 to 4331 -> 1.7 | 156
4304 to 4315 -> 0.3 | 171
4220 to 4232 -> -0.1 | 189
